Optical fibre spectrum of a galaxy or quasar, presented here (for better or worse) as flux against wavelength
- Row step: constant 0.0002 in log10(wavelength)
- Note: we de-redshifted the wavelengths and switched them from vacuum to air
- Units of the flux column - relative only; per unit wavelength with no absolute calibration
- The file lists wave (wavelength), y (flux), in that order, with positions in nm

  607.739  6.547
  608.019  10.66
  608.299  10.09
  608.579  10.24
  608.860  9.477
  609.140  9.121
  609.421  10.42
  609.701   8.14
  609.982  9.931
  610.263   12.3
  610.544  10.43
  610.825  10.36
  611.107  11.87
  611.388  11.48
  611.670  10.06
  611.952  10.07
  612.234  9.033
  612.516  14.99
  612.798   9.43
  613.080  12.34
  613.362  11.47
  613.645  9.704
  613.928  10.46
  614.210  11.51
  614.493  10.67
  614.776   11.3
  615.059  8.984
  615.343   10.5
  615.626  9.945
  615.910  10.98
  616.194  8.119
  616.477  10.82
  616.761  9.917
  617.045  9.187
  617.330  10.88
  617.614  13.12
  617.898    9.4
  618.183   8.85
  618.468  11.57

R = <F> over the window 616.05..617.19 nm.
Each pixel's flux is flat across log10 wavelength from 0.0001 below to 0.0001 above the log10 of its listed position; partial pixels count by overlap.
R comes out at 9.51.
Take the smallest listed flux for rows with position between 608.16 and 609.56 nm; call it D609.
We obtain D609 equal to 9.121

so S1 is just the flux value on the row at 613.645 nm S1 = 9.704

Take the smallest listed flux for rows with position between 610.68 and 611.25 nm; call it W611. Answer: 10.36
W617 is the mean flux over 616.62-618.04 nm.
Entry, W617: 10.5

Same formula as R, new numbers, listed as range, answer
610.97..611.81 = 11.1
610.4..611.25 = 10.9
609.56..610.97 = 10.2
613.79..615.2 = 10.6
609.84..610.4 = 11.1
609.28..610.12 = 9.5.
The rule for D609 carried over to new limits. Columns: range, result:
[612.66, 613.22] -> 9.43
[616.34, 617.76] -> 9.187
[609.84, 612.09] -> 9.931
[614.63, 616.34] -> 8.119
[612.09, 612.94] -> 9.033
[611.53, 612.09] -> 10.06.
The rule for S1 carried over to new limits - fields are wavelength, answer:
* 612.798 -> 9.43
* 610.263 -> 12.3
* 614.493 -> 10.67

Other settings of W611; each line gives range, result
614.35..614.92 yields 10.67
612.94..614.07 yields 9.704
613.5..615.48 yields 8.984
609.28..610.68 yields 8.14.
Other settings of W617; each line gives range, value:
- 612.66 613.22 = 10.9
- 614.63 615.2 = 10.2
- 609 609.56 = 9.77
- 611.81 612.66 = 11.4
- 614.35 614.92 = 11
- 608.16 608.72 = 10.2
